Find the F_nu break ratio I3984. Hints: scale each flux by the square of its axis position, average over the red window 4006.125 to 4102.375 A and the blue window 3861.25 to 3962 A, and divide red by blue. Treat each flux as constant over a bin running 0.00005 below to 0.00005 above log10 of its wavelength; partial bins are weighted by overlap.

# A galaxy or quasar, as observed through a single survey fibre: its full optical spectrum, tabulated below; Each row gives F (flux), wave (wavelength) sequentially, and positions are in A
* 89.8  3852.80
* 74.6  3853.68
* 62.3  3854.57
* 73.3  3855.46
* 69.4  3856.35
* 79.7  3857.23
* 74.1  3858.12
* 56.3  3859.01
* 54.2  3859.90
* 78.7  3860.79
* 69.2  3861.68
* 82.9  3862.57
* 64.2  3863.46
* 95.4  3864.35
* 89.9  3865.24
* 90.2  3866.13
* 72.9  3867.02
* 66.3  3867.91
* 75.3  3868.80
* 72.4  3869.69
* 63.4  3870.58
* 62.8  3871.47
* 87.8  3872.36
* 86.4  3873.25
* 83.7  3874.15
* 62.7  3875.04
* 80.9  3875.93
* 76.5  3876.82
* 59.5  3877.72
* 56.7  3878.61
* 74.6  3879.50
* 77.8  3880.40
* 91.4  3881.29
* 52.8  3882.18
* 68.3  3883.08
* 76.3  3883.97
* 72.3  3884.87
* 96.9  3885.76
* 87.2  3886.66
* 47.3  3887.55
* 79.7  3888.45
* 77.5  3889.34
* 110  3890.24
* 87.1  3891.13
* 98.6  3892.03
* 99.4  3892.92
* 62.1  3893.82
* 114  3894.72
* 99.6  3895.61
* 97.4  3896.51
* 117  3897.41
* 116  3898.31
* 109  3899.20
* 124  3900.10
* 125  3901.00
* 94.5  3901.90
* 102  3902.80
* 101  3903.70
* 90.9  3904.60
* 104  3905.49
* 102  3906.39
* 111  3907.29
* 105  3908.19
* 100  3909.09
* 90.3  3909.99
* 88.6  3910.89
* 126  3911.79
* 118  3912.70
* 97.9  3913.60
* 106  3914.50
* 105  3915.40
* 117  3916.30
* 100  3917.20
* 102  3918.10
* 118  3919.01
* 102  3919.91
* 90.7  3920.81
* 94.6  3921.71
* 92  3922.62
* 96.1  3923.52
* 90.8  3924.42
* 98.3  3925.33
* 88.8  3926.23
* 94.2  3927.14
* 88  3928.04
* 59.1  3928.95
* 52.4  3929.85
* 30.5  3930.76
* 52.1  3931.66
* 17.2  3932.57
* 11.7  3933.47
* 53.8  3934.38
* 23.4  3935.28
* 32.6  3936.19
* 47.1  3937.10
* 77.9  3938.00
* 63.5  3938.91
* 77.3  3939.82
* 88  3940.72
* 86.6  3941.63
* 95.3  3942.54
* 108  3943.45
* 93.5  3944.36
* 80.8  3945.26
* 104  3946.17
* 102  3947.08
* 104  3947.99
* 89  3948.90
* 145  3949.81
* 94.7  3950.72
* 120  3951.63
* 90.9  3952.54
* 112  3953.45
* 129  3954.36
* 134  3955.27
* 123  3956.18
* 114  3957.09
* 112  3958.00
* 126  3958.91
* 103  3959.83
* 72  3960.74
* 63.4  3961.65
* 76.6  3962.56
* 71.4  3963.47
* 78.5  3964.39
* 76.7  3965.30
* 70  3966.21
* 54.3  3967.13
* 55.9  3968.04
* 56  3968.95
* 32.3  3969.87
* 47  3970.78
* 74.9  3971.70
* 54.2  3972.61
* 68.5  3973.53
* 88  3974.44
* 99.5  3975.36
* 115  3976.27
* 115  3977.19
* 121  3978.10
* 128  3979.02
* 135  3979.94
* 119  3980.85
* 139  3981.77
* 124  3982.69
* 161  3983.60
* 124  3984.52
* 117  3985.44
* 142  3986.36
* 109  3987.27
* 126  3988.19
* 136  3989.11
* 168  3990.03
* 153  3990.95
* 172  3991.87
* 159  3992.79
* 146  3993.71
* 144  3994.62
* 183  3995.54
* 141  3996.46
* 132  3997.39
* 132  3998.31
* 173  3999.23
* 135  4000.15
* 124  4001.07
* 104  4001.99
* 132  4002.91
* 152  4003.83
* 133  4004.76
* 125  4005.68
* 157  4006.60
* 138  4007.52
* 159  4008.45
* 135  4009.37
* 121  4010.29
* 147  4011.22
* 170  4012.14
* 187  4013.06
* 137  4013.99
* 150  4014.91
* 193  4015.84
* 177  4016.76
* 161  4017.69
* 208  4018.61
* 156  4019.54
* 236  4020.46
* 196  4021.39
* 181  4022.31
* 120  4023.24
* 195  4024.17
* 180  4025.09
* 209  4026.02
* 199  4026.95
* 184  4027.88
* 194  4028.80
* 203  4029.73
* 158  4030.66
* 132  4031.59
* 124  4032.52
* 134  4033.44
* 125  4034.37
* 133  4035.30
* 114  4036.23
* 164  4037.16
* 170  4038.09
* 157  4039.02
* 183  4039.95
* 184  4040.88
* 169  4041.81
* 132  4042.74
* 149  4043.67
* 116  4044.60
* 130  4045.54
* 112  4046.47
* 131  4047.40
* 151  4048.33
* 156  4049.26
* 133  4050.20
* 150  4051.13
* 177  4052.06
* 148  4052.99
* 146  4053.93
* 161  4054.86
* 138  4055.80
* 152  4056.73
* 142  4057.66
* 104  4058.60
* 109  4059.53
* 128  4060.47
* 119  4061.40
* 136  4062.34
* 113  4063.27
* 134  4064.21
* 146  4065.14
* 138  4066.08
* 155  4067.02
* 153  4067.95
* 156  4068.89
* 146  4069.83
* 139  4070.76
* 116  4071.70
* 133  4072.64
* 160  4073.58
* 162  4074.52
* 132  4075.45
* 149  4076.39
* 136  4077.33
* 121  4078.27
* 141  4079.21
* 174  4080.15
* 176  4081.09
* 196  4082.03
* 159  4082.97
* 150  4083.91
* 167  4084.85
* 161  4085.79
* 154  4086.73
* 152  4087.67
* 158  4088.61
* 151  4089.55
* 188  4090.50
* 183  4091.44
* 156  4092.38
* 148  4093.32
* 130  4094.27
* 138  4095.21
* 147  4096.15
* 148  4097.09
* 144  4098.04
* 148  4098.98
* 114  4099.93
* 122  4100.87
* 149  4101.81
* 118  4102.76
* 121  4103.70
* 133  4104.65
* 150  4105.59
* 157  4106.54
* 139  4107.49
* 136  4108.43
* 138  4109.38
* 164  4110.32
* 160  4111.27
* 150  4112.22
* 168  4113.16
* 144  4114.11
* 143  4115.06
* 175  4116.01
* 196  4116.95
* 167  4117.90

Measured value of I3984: 1.9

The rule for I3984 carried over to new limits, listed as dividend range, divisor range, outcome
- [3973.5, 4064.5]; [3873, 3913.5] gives 1.71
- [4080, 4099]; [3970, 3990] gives 1.50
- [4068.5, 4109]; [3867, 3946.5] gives 1.91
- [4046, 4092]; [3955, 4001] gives 1.37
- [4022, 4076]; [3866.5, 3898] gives 2.01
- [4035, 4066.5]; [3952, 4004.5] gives 1.30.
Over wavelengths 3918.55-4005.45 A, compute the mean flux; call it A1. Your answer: 101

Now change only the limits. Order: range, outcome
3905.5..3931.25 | 95.2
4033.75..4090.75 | 146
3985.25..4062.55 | 151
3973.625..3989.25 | 122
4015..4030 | 186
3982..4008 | 141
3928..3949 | 67.5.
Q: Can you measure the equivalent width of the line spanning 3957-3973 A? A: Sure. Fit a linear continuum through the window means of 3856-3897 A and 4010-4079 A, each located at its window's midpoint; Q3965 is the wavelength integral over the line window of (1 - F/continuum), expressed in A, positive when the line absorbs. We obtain 5.9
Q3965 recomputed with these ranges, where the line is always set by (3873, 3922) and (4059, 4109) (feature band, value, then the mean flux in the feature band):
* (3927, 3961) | 7.2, 84.5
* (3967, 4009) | -1.2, 122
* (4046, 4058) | -0.9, 146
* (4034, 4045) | -1.4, 150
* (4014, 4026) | -4.9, 179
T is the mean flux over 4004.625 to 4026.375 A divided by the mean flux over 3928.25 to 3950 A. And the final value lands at 2.4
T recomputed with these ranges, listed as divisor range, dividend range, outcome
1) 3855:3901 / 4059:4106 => 1.79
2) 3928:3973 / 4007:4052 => 2.03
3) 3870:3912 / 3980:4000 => 1.60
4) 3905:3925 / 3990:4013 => 1.42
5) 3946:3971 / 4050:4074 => 1.53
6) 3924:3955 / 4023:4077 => 1.86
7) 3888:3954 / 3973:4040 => 1.63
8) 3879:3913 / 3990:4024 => 1.64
